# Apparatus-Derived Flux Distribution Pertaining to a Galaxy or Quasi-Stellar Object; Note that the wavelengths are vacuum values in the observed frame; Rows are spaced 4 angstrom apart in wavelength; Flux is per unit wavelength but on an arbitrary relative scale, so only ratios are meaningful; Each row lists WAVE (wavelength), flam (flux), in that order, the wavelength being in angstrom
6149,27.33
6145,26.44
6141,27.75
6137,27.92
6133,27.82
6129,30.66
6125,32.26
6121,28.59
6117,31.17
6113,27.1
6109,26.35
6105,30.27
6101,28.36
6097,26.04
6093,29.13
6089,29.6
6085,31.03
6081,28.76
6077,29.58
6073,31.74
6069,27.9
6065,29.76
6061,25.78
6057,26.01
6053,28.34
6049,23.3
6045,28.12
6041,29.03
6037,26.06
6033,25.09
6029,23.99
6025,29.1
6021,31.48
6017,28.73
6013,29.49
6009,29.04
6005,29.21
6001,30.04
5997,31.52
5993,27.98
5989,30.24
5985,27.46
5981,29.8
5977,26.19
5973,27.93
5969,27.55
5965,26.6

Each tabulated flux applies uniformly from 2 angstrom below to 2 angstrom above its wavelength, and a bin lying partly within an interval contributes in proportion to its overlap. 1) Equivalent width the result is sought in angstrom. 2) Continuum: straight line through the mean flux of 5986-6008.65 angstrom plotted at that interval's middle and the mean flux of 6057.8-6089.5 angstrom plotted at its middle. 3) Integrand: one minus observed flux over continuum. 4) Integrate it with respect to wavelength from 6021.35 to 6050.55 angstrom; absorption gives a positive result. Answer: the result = 2.6 angstrom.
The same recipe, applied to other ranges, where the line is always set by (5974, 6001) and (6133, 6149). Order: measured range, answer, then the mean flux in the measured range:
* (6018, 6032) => 0.27 angstrom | 28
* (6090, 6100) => 0.00 angstrom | 27.9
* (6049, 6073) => 0.55 angstrom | 27.6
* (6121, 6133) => -1.23 angstrom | 30.4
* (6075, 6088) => -0.82 angstrom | 29.8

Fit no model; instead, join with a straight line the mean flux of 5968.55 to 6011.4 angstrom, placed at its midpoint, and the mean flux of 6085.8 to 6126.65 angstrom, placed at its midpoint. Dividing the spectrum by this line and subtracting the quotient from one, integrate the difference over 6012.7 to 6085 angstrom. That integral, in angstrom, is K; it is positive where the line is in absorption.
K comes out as 2.4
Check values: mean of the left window 28.9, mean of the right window 28.9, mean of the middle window 28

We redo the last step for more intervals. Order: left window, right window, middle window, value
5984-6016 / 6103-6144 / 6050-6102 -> 1.1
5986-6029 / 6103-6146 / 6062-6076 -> -0.2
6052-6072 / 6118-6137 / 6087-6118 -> 0.6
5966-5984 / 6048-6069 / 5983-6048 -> -2.6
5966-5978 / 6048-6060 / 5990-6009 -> -2.0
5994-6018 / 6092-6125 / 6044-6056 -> 1.1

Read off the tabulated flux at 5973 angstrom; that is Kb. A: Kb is 27.93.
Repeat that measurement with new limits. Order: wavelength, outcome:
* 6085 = 31.03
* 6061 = 25.78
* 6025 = 29.1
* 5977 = 26.19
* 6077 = 29.58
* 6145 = 26.44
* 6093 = 29.13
